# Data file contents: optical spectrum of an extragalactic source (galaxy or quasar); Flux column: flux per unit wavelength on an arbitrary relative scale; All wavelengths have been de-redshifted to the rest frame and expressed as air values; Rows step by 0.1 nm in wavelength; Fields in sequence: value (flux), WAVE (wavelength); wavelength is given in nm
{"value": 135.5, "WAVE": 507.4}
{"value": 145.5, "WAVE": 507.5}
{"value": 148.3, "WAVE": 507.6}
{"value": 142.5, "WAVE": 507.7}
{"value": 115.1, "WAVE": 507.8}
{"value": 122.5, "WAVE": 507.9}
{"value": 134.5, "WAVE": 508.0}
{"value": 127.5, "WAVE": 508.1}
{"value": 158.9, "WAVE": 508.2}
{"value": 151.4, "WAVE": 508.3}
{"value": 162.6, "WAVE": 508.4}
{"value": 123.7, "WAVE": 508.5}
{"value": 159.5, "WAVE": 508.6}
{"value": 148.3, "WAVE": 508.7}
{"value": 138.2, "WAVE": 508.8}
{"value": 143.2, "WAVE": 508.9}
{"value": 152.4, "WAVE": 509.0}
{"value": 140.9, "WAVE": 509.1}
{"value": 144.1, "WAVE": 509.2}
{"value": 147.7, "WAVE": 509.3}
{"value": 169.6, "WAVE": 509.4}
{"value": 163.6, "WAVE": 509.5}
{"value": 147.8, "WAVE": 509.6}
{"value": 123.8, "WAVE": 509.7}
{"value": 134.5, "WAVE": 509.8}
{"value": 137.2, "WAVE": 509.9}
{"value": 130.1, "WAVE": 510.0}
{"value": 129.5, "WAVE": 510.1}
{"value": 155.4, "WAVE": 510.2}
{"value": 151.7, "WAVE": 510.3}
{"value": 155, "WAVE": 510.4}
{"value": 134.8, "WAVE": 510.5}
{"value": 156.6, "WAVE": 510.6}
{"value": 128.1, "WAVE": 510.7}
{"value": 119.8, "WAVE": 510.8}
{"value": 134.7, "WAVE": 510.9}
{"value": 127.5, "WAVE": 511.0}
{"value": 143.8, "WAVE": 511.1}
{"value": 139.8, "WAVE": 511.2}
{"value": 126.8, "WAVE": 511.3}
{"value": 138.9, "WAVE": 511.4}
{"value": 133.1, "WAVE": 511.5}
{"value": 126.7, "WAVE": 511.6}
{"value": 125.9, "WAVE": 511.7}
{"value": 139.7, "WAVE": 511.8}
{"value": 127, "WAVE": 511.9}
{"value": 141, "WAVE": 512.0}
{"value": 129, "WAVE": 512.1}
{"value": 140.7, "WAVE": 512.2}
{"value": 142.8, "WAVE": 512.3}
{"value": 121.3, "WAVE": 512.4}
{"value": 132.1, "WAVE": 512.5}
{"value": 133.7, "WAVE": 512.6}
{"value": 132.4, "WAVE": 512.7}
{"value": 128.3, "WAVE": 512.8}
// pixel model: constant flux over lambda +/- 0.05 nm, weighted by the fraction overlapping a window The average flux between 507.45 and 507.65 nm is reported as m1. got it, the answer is 147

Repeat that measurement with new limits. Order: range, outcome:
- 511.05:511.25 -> 142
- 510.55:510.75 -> 142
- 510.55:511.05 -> 133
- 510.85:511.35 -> 135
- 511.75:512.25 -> 135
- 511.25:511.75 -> 130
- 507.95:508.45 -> 147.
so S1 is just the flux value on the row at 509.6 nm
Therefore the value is 147.8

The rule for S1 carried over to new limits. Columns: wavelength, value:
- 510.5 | 134.8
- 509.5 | 163.6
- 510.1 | 129.5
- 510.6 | 156.6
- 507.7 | 142.5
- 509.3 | 147.7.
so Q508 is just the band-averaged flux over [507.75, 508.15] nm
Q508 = 125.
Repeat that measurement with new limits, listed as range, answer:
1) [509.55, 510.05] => 135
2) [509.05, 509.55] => 153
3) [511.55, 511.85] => 131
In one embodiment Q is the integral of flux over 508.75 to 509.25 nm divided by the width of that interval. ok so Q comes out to 144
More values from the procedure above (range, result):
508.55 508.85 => 149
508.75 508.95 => 141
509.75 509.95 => 136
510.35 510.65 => 149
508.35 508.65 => 149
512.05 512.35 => 138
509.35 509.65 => 160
